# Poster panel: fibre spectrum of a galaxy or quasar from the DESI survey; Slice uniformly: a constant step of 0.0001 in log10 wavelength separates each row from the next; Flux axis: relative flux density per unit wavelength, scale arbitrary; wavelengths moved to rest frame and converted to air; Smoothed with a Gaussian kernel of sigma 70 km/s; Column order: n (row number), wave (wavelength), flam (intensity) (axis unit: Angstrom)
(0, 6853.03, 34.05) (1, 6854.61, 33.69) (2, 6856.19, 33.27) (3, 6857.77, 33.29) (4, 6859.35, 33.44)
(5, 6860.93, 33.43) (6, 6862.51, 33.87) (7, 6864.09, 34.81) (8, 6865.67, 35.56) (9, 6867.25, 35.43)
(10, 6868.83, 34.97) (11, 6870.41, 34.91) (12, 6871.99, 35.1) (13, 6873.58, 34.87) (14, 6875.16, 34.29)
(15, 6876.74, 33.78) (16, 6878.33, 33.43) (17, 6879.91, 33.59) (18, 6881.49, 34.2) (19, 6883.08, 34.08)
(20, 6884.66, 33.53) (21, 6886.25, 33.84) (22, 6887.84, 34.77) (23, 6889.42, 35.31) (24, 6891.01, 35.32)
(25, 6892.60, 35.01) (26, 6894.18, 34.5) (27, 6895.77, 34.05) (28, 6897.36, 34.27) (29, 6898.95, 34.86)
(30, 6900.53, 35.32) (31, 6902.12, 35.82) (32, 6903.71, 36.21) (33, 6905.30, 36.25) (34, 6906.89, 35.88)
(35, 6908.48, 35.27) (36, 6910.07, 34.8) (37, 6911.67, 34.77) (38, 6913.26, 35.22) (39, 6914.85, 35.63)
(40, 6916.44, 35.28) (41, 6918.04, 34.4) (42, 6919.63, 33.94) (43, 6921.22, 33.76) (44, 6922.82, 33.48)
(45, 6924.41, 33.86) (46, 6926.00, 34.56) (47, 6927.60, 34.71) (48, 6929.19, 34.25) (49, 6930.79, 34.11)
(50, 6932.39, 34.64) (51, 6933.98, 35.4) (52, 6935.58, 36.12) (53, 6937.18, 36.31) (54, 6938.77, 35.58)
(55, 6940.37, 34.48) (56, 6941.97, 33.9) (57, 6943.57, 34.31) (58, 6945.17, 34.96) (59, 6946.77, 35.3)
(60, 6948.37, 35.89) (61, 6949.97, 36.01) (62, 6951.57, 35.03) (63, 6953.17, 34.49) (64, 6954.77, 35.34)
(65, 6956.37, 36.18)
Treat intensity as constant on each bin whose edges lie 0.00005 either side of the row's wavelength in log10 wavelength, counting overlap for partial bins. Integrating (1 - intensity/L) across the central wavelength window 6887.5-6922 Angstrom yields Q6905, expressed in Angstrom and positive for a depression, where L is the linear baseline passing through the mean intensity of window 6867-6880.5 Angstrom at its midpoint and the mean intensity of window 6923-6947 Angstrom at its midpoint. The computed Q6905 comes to -0.40 Angstrom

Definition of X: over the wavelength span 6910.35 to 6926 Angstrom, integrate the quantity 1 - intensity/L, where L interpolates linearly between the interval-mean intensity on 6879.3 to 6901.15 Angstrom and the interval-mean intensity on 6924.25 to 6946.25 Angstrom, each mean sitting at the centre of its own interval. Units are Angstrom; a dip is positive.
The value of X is 0.1 Angstrom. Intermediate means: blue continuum 34.5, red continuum 34.8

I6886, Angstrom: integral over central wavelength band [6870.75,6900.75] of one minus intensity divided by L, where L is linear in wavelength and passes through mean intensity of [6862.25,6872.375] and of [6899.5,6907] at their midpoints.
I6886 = 0.9 Angstrom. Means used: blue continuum 35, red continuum 35.9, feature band 34.4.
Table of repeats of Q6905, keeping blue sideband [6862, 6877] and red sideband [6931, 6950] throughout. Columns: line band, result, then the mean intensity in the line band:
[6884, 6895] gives 0.09 Angstrom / 34.6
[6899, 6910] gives -0.21 Angstrom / 35.7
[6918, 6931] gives 0.37 Angstrom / 34.1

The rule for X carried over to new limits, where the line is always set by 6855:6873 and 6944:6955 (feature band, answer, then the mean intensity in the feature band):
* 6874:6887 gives 0.2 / 33.9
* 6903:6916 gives -0.2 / 35.5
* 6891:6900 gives 0.0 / 34.7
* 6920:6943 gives 0.3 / 34.6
